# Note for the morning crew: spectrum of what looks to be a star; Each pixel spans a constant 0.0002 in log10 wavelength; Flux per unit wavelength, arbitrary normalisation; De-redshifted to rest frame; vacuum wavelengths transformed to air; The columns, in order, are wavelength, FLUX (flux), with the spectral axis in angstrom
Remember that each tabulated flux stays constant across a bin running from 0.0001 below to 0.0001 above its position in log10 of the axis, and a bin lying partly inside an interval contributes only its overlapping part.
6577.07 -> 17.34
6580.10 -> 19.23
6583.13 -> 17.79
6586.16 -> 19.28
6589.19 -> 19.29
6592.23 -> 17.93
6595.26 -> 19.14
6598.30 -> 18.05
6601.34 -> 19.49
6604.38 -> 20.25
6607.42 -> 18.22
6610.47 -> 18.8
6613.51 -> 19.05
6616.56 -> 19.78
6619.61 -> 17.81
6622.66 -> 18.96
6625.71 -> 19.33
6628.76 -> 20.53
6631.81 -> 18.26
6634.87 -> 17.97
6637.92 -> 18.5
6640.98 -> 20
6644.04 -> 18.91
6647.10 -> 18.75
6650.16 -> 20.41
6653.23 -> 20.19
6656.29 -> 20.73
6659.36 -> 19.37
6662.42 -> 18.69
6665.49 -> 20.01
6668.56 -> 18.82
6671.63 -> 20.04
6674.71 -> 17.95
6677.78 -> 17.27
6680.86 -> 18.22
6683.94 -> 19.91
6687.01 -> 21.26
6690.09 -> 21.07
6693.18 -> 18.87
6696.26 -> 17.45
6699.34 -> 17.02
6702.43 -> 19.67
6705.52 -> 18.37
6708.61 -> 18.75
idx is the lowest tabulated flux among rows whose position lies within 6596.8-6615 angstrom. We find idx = 18.05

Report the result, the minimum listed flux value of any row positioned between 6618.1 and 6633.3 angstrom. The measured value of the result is 17.81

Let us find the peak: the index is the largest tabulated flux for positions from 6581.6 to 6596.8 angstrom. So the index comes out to 19.29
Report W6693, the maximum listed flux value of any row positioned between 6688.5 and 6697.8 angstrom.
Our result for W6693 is 21.07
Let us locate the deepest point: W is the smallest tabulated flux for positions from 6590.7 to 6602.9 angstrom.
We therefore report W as 17.93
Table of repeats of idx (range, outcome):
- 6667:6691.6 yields 17.27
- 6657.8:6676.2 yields 17.95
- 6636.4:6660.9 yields 18.5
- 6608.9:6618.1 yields 18.8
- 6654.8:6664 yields 18.69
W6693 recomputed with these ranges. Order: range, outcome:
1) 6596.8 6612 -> 20.25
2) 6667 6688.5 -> 21.26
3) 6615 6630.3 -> 20.53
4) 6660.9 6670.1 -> 20.01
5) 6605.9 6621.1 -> 19.78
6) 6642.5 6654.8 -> 20.41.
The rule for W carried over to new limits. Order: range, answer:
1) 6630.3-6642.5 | 17.97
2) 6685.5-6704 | 17.02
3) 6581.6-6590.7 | 17.79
